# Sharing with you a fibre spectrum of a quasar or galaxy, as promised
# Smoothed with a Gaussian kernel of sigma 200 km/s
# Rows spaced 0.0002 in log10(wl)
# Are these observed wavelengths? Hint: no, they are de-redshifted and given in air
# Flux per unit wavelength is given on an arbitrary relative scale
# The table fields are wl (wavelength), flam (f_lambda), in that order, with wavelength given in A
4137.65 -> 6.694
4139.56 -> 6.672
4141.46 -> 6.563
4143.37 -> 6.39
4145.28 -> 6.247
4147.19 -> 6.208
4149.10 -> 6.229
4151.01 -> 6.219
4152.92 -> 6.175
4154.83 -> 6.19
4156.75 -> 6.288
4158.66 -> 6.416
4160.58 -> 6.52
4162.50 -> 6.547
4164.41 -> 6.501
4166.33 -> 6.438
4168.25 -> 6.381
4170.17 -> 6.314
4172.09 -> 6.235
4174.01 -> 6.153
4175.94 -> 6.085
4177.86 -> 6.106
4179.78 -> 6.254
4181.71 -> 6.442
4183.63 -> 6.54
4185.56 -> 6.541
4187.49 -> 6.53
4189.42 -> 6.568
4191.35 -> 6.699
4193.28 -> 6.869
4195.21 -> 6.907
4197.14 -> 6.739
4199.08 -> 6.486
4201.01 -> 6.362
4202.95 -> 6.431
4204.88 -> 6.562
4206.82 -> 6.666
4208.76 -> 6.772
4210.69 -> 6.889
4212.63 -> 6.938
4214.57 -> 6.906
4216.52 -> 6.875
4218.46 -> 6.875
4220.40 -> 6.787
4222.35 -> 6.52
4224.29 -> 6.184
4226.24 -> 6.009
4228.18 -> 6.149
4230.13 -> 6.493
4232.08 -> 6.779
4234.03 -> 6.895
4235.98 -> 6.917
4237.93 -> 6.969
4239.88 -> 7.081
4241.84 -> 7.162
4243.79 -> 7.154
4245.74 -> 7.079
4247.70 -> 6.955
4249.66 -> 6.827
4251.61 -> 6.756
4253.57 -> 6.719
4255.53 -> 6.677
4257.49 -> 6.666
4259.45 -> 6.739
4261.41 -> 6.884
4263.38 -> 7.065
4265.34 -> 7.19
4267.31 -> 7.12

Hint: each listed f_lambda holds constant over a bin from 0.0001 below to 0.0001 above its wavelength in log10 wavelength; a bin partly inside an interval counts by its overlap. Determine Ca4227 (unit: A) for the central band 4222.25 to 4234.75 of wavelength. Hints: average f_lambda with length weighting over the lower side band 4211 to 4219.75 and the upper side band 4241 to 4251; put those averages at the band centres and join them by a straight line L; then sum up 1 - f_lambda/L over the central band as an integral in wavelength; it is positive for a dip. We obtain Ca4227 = 1.0 A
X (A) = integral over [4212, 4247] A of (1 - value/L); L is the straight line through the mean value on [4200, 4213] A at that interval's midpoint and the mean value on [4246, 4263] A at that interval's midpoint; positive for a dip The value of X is -0.2 A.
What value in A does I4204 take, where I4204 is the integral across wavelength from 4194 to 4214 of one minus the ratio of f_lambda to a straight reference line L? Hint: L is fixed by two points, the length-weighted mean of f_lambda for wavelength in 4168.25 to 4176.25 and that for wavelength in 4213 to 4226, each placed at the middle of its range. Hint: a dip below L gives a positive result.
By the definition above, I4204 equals -0.5 A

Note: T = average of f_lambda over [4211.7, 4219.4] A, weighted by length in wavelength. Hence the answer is 6.89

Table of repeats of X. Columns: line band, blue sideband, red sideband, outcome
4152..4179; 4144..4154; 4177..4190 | 0.0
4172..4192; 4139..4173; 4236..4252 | 0.5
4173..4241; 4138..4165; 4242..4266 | 0.6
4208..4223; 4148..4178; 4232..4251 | -0.1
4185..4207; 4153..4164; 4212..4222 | 0.2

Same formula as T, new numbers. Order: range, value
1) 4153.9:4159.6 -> 6.3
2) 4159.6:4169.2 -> 6.48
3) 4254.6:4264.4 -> 6.81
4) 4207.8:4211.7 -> 6.85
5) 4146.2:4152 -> 6.22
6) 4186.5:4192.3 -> 6.59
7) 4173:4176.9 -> 6.11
